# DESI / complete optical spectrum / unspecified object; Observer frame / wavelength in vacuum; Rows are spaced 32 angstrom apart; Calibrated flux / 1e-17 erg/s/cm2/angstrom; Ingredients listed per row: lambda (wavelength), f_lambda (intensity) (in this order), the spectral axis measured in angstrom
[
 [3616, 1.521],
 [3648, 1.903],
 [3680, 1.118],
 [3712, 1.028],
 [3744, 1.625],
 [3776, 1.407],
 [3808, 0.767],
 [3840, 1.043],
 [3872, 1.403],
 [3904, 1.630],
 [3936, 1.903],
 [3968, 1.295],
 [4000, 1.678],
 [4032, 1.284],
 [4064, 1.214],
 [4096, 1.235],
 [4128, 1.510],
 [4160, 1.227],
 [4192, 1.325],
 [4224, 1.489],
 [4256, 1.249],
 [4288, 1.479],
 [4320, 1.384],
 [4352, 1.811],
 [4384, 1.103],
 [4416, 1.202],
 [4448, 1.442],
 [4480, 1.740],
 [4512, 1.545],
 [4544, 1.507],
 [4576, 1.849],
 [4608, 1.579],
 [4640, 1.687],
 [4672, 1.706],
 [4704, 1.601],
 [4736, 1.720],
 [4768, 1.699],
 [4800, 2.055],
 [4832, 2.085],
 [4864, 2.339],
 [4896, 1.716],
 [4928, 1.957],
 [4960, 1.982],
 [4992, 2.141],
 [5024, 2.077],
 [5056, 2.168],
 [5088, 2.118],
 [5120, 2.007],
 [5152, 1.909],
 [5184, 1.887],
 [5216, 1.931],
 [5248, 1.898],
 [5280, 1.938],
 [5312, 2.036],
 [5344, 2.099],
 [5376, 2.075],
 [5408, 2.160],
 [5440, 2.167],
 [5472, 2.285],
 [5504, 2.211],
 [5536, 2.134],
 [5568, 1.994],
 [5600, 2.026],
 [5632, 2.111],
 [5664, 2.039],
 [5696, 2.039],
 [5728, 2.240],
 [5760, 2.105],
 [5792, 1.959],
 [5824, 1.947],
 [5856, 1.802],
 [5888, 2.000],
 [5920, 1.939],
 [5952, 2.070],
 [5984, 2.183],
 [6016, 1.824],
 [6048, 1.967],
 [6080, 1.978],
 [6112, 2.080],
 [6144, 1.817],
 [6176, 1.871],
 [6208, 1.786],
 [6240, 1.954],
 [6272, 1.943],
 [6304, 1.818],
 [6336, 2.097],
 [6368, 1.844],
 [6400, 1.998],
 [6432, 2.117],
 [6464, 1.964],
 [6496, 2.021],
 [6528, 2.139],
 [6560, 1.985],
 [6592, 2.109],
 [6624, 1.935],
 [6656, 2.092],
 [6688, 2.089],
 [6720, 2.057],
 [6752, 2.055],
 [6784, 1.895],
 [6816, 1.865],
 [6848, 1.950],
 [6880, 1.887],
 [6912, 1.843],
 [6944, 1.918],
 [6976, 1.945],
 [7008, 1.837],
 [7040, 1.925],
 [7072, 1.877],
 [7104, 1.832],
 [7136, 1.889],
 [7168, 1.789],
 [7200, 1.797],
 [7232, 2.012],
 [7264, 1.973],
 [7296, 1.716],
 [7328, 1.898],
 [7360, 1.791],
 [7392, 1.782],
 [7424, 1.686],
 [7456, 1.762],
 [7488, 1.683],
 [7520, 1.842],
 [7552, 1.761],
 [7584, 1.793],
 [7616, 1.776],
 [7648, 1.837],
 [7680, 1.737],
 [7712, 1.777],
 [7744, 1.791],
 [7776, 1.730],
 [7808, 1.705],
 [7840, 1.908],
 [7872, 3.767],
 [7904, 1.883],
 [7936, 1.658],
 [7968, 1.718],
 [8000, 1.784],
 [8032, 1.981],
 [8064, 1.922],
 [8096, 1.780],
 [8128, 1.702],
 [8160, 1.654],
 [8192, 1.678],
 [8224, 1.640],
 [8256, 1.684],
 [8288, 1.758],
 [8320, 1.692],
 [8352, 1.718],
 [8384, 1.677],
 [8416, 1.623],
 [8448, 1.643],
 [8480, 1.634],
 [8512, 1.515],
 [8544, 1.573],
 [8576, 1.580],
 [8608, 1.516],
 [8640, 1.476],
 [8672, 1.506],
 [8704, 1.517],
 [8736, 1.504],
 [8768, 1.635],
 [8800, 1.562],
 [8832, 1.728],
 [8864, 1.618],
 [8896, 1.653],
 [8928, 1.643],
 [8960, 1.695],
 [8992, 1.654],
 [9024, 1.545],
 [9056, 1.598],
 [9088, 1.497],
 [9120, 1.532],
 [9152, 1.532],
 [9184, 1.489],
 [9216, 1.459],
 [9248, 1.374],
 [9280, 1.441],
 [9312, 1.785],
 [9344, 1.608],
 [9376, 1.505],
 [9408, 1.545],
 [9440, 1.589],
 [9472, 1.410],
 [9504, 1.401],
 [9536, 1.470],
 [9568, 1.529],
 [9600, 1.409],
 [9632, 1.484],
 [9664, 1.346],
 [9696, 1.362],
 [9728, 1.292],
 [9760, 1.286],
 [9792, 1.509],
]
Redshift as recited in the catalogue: 0.20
